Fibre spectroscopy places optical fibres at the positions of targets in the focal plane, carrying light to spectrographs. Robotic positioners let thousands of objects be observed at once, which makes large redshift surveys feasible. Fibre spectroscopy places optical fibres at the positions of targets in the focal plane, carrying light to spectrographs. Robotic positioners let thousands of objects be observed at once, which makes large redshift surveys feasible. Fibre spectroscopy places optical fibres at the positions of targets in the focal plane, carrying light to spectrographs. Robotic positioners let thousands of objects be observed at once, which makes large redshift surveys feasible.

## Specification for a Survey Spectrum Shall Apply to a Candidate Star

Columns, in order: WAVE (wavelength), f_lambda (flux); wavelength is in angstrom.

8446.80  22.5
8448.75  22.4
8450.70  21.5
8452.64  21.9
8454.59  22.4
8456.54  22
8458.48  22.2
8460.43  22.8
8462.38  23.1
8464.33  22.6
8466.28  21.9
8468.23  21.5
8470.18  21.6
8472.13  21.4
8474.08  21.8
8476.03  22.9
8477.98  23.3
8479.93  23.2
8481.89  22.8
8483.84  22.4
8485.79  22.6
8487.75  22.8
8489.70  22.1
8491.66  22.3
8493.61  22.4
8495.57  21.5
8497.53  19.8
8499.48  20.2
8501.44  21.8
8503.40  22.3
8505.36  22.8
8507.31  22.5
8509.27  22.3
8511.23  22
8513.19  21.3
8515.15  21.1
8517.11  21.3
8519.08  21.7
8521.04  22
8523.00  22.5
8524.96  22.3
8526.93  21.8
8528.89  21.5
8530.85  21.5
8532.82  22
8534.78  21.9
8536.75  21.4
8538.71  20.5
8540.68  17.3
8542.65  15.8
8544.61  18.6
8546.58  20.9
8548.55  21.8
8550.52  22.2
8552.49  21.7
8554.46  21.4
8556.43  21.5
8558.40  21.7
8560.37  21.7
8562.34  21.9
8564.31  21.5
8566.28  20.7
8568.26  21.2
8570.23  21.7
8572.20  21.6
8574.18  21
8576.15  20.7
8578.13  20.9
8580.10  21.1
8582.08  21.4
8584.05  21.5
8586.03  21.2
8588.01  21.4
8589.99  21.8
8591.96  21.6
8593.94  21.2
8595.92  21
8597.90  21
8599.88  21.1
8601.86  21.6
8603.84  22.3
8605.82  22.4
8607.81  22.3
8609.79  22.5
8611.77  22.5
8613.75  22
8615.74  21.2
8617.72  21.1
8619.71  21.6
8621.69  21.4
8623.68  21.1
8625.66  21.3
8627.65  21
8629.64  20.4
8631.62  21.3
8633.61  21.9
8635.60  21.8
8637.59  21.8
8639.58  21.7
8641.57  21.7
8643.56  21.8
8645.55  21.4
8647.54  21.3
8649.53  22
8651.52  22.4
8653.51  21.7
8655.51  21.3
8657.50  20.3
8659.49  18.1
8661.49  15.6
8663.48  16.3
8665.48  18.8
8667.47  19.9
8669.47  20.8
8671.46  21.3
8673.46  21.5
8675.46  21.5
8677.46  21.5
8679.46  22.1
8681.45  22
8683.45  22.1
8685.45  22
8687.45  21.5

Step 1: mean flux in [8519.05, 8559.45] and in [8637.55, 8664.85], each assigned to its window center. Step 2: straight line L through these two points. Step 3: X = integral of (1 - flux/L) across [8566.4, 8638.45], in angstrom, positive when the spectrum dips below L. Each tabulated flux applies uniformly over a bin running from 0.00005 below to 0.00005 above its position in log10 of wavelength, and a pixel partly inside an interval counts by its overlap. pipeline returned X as -2.6 angstrom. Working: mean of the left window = 21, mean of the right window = 20.5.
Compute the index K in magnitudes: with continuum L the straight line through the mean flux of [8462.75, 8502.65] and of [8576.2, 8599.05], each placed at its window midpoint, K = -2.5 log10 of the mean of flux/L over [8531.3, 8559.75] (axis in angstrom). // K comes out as 0.05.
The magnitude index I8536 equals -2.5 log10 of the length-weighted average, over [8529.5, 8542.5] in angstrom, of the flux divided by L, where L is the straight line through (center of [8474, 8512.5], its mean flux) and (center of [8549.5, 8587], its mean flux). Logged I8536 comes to 0.07 mag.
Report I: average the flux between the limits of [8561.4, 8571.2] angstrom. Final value 21.4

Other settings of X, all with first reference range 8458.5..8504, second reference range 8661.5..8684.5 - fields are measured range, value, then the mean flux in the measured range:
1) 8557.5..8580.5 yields 0.1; 21.3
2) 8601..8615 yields -0.8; 22.2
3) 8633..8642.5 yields -0.4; 21.8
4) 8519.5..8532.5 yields -0.1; 21.9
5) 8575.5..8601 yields 0.0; 21.2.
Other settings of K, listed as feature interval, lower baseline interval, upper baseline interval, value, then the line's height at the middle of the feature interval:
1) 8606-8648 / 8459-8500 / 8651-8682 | -0.05 mag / 20.7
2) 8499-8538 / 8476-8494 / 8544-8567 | 0.01 mag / 22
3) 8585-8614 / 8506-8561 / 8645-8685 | -0.04 mag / 20.9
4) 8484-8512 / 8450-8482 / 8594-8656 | 0.01 mag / 22.1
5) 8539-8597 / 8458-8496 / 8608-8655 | 0.05 mag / 21.9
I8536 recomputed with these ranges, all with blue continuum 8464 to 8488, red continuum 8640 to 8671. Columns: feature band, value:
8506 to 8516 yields 0.002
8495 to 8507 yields 0.030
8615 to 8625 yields -0.031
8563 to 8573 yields -0.004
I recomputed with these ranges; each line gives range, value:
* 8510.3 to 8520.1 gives 21.5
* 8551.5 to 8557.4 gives 21.5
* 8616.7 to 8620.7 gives 21.4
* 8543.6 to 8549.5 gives 20.4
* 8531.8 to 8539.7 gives 21.4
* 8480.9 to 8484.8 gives 22.6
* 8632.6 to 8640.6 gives 21.8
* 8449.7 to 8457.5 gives 21.9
